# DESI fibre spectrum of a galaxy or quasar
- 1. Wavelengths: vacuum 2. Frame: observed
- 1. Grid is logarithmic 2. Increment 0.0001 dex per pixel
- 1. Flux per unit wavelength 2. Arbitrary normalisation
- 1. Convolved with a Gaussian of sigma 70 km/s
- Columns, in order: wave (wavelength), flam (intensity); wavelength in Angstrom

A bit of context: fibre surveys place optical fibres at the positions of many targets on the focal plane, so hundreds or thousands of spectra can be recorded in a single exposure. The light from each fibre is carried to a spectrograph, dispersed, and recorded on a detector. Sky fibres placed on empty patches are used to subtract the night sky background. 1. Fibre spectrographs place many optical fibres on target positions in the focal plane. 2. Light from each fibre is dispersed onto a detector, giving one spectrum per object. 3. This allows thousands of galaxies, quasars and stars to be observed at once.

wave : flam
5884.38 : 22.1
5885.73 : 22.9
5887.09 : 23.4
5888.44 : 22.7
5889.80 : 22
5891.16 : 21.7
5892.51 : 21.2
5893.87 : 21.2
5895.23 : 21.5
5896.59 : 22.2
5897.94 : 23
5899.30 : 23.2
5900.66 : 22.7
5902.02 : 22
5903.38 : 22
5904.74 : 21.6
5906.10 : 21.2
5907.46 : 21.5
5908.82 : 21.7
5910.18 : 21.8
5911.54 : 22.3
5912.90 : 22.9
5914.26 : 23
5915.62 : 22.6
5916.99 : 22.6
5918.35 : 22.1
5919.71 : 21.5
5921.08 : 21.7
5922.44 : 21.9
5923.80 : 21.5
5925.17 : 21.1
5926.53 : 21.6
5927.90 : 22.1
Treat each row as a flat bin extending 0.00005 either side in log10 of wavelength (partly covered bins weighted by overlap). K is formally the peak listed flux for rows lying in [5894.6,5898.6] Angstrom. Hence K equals 23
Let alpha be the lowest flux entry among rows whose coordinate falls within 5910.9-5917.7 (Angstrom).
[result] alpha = 22.3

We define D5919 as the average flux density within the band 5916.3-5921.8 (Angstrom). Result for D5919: 22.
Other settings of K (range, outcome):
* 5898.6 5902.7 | 23.2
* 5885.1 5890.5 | 23.4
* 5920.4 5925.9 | 21.9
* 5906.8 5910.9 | 21.8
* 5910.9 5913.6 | 22.9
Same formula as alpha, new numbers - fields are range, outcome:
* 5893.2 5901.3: 21.2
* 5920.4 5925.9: 21.1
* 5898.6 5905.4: 21.6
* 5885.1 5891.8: 21.7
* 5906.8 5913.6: 21.5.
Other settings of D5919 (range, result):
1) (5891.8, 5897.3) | 21.6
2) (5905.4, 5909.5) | 21.5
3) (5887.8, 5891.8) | 22.1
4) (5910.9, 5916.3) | 22.7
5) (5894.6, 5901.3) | 22.5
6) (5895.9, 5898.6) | 22.6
